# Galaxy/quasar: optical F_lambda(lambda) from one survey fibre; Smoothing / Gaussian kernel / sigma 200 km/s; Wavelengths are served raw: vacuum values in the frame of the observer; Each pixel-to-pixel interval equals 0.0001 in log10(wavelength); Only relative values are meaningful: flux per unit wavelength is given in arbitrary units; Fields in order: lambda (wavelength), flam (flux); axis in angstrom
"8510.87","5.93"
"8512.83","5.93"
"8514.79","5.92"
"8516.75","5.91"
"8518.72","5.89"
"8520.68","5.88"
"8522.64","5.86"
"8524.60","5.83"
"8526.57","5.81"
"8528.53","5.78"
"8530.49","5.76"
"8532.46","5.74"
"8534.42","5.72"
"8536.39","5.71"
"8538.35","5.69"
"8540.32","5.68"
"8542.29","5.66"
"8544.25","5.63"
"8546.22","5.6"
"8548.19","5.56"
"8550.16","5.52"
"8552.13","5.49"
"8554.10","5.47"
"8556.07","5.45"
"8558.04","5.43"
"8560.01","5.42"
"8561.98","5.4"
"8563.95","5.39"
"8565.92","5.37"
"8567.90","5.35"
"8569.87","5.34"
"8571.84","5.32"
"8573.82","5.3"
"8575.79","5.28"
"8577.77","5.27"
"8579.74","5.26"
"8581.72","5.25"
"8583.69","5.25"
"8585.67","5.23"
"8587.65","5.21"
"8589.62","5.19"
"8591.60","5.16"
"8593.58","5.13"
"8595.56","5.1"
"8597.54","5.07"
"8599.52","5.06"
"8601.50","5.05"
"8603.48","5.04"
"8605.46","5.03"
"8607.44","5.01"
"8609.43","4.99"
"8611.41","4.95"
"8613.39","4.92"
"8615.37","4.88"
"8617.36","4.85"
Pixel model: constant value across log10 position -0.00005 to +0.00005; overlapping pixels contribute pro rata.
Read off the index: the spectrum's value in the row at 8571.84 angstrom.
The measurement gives 5.32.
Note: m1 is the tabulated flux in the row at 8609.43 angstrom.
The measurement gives 4.99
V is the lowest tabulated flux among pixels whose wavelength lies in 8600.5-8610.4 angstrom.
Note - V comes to 4.99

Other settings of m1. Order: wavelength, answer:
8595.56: 5.1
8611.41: 4.95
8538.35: 5.69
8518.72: 5.89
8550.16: 5.52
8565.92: 5.37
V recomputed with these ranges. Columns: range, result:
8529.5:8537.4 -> 5.71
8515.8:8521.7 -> 5.88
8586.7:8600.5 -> 5.06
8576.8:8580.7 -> 5.26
